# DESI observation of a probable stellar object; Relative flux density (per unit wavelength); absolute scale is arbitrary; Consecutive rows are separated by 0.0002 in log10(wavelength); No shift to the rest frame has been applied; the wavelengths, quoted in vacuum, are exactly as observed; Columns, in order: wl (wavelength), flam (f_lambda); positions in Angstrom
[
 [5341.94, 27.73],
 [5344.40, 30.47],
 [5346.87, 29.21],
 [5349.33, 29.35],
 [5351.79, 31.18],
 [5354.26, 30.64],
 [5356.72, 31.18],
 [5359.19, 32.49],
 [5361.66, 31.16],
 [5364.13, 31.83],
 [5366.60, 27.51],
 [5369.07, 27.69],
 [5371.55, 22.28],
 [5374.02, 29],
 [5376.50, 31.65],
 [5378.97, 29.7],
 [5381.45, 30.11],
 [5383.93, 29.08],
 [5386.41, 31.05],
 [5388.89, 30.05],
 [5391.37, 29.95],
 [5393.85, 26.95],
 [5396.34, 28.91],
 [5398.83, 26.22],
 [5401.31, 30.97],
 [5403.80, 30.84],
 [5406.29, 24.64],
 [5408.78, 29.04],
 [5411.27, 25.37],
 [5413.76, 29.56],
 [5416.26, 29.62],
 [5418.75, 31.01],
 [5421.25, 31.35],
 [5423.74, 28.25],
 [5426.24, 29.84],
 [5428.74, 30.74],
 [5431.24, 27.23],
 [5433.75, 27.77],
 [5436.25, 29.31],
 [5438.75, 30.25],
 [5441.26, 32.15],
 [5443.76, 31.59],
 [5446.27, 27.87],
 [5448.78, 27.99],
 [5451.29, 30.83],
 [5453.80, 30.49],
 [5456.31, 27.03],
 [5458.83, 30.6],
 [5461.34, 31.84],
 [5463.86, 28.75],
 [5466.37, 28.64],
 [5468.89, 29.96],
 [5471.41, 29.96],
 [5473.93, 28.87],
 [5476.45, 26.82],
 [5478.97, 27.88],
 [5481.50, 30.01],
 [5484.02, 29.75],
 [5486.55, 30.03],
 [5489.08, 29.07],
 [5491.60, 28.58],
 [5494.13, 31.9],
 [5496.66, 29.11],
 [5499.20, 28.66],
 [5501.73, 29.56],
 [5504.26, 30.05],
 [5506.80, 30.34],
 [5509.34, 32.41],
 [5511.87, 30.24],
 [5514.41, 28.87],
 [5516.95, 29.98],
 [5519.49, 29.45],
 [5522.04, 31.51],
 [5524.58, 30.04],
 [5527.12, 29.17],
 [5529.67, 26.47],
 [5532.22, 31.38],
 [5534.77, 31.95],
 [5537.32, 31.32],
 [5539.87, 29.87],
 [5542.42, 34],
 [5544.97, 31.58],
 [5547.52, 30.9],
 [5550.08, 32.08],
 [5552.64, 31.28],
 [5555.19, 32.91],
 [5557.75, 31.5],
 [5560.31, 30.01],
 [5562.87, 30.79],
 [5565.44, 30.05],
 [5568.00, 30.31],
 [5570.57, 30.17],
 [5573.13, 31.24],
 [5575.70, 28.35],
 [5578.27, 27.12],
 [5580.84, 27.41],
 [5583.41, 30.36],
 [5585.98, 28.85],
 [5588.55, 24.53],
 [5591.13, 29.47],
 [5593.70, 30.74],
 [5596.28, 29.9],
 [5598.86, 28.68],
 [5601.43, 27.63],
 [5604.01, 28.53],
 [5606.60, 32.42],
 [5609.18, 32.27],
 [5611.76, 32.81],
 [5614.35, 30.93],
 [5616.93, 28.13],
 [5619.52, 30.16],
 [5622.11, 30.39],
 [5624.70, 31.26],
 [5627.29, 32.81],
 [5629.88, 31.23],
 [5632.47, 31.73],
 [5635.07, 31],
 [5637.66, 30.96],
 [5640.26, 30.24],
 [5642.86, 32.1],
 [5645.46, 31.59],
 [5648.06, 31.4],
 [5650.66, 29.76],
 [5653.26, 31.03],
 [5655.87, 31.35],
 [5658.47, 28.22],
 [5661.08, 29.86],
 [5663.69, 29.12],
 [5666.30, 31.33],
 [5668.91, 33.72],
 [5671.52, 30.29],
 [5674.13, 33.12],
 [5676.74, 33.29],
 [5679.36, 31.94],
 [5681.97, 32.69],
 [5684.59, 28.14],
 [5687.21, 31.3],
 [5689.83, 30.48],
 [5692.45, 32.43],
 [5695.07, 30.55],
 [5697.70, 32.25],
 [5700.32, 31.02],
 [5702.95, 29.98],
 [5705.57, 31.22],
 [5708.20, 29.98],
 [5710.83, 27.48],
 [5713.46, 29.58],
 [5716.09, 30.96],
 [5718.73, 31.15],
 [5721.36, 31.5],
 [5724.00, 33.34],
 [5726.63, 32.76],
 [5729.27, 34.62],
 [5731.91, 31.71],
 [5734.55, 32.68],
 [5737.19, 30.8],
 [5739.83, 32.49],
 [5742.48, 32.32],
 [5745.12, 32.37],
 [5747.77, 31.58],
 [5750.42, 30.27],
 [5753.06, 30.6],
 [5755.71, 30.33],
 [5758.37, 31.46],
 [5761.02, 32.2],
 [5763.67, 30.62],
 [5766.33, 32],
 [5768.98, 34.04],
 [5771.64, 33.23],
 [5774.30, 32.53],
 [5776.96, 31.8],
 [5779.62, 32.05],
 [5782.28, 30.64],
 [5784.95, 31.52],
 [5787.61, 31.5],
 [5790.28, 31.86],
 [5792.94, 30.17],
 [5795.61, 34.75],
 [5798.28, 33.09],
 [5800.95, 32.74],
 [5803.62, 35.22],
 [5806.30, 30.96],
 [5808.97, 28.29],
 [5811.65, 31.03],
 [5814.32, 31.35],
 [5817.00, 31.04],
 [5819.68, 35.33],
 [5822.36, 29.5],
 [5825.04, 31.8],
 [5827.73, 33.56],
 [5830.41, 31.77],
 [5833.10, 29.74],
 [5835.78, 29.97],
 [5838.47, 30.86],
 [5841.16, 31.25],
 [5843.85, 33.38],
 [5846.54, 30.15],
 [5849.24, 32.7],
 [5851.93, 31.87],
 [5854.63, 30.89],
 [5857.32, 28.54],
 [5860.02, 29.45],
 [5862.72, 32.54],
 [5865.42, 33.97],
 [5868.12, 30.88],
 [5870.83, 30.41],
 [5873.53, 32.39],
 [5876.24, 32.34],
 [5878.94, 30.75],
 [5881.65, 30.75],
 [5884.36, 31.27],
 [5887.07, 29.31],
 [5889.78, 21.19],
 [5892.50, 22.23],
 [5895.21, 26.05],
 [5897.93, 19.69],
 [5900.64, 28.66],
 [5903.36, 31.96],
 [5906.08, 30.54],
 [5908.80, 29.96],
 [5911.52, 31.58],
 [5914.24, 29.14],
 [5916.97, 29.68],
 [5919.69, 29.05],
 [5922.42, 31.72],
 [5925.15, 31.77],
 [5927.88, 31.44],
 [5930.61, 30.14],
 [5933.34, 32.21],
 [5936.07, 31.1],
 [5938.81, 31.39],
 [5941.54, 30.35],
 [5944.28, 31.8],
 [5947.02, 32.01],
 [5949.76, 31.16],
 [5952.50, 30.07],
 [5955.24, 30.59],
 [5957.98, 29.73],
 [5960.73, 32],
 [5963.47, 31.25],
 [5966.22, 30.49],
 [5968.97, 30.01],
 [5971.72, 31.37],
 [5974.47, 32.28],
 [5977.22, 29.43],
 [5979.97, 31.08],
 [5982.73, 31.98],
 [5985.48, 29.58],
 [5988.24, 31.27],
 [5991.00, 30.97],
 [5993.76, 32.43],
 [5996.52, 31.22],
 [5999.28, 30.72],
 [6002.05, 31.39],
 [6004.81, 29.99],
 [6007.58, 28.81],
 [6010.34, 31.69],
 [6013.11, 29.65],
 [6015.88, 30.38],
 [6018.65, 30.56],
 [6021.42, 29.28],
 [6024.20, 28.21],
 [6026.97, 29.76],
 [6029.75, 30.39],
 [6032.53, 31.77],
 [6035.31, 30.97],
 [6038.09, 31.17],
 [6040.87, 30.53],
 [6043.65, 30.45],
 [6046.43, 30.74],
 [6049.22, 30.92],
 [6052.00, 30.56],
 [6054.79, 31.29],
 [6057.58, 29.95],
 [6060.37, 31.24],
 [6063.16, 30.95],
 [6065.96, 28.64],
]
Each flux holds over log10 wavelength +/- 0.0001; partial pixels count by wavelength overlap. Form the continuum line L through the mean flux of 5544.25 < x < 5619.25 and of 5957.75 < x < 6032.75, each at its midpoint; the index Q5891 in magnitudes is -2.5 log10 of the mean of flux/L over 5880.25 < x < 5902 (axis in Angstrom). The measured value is 0.17 mag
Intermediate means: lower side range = 30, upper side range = 30.6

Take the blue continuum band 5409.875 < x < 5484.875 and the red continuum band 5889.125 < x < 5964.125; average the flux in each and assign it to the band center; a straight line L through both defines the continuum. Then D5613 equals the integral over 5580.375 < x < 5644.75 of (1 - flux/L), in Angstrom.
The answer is -1.7 Angstrom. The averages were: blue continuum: 29.4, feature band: 30.2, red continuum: 29.7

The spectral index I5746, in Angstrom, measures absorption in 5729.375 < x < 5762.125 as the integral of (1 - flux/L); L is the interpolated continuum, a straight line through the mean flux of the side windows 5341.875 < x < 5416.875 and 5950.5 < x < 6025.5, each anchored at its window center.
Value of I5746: -1.8 Angstrom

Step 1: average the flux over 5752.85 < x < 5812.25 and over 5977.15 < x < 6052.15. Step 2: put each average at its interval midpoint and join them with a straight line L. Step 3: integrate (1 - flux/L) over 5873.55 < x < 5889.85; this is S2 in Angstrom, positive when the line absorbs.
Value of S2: 0.6 Angstrom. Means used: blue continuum 31.9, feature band 30.2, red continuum 30.6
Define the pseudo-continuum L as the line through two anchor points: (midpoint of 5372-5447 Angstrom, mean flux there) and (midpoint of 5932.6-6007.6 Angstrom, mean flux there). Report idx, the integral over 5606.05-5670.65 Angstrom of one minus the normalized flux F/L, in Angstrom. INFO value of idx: -2.2 Angstrom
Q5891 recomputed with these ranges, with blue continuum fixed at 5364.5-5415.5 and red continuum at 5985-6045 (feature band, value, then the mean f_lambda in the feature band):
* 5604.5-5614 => -0.096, 32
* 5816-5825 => -0.072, 32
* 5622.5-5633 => -0.083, 31.7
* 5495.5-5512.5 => -0.041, 30.1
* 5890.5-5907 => 0.153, 26.2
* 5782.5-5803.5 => -0.087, 32.3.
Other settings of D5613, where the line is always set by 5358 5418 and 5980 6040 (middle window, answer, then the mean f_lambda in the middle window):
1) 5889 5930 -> 2.55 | 28.4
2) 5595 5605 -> 0.29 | 28.7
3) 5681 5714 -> -0.84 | 30.5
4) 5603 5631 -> -1.36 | 31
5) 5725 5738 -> -1.19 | 32.6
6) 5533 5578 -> -2.39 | 31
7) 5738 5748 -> -0.76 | 32.2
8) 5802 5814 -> -0.53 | 31.4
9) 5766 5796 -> -2.10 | 32.1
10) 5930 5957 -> -0.60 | 31.1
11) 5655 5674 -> -0.63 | 30.7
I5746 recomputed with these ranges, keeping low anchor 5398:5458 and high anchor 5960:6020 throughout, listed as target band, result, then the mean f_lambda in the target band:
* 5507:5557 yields -2.2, 30.8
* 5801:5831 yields -1.5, 31.8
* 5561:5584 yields 0.1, 29.5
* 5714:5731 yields -1.2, 32.2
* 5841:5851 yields -0.5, 31.9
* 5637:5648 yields -0.5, 31.2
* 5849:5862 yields -0.1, 30.6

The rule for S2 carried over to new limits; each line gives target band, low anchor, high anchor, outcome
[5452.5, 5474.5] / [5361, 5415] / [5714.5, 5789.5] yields -0.1 Angstrom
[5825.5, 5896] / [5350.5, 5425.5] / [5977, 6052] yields -0.2 Angstrom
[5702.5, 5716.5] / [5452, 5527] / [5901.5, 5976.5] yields 0.2 Angstrom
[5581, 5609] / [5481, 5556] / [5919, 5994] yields 1.2 Angstrom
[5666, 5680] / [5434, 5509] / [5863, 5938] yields -1.3 Angstrom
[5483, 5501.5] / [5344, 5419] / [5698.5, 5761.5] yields 0.2 Angstrom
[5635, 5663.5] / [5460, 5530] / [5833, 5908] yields -0.9 Angstrom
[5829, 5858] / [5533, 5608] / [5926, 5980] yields -0.3 Angstrom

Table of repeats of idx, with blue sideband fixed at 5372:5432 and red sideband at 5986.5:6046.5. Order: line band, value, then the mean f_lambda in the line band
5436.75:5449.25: -0.3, 30.1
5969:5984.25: -0.3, 31.1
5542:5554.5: -1.0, 31.9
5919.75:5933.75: -0.4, 31.2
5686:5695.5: -0.5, 31.3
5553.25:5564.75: -0.7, 31.2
